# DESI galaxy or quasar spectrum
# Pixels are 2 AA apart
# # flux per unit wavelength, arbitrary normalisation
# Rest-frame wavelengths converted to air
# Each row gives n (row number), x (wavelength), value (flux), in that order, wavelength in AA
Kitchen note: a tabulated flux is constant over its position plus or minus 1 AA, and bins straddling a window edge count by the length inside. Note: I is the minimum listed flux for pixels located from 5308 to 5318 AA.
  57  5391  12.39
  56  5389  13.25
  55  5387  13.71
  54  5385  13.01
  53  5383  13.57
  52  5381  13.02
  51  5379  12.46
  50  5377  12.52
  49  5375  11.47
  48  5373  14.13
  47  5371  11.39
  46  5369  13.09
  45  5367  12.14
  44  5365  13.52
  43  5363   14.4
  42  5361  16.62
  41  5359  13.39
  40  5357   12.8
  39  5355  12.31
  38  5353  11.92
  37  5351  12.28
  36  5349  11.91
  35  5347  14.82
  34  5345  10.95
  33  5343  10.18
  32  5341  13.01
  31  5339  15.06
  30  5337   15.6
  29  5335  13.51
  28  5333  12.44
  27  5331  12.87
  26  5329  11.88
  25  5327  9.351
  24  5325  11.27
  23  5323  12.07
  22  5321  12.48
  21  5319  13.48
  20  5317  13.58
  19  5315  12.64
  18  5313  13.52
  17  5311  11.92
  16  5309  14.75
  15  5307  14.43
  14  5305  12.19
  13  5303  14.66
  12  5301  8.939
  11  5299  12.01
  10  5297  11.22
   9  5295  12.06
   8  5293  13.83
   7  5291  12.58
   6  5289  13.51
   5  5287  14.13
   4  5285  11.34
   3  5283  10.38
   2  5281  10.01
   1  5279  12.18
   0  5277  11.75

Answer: 11.92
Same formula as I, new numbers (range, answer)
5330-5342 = 12.44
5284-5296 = 11.34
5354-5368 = 12.14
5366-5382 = 11.39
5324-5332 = 9.351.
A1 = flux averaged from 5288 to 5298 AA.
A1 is 12.6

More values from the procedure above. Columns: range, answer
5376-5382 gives 12.7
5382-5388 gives 13.4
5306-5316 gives 13.5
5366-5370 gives 12.6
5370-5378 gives 12.4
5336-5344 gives 13.5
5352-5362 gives 13.4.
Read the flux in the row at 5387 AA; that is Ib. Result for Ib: 13.71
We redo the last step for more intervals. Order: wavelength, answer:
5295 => 12.06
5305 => 12.19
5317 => 13.58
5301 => 8.939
